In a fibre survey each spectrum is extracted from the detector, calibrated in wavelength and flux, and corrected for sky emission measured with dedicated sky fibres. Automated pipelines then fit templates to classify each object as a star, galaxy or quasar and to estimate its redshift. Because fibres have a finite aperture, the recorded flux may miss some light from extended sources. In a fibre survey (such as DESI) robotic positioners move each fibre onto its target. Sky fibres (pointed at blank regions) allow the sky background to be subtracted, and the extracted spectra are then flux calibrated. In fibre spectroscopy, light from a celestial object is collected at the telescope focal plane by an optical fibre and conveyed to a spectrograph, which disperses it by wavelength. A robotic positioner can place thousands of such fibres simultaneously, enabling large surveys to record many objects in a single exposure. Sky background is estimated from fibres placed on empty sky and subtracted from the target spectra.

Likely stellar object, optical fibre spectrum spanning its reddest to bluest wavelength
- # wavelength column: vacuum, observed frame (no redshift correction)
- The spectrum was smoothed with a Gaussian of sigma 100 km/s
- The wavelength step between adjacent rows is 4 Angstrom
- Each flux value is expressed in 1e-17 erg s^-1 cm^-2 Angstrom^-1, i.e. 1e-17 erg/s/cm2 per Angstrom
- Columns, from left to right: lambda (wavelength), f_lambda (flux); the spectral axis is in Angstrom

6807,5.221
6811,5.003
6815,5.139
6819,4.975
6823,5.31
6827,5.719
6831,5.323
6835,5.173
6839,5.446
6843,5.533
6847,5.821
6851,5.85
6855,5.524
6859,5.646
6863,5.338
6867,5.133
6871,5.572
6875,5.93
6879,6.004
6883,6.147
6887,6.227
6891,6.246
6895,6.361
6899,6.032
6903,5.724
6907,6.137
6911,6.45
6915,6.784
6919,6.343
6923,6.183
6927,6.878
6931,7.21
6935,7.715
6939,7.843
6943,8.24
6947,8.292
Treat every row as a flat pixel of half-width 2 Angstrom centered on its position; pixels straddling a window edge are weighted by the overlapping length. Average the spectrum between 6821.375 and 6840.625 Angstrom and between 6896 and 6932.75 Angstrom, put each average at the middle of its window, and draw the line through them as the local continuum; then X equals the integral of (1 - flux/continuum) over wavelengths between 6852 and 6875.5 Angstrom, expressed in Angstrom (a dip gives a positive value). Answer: 1.14 Angstrom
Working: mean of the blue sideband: 5.39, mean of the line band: 5.51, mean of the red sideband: 6.41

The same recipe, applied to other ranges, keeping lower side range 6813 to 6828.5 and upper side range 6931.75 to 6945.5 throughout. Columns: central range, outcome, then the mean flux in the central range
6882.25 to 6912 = 3.4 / 6.16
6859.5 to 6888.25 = 3.1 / 5.75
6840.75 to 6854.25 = 0.4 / 5.71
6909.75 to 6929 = 2.4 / 6.53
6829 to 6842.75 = 0.7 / 5.34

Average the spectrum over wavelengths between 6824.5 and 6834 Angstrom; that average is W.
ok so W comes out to 5.47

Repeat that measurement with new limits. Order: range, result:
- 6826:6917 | 5.83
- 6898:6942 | 6.71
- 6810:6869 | 5.4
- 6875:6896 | 6.16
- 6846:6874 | 5.56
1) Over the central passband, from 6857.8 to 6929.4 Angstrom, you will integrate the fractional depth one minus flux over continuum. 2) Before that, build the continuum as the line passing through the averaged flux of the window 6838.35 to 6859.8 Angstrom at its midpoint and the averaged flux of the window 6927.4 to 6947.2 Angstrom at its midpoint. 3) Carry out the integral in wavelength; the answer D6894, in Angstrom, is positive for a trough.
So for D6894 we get 6.7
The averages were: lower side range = 5.65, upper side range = 7.74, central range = 6.07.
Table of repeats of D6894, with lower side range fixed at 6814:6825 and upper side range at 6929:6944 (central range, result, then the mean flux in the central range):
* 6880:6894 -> 0.9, 6.2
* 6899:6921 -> 2.7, 6.26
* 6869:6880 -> 0.9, 5.82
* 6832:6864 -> 1.2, 5.54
